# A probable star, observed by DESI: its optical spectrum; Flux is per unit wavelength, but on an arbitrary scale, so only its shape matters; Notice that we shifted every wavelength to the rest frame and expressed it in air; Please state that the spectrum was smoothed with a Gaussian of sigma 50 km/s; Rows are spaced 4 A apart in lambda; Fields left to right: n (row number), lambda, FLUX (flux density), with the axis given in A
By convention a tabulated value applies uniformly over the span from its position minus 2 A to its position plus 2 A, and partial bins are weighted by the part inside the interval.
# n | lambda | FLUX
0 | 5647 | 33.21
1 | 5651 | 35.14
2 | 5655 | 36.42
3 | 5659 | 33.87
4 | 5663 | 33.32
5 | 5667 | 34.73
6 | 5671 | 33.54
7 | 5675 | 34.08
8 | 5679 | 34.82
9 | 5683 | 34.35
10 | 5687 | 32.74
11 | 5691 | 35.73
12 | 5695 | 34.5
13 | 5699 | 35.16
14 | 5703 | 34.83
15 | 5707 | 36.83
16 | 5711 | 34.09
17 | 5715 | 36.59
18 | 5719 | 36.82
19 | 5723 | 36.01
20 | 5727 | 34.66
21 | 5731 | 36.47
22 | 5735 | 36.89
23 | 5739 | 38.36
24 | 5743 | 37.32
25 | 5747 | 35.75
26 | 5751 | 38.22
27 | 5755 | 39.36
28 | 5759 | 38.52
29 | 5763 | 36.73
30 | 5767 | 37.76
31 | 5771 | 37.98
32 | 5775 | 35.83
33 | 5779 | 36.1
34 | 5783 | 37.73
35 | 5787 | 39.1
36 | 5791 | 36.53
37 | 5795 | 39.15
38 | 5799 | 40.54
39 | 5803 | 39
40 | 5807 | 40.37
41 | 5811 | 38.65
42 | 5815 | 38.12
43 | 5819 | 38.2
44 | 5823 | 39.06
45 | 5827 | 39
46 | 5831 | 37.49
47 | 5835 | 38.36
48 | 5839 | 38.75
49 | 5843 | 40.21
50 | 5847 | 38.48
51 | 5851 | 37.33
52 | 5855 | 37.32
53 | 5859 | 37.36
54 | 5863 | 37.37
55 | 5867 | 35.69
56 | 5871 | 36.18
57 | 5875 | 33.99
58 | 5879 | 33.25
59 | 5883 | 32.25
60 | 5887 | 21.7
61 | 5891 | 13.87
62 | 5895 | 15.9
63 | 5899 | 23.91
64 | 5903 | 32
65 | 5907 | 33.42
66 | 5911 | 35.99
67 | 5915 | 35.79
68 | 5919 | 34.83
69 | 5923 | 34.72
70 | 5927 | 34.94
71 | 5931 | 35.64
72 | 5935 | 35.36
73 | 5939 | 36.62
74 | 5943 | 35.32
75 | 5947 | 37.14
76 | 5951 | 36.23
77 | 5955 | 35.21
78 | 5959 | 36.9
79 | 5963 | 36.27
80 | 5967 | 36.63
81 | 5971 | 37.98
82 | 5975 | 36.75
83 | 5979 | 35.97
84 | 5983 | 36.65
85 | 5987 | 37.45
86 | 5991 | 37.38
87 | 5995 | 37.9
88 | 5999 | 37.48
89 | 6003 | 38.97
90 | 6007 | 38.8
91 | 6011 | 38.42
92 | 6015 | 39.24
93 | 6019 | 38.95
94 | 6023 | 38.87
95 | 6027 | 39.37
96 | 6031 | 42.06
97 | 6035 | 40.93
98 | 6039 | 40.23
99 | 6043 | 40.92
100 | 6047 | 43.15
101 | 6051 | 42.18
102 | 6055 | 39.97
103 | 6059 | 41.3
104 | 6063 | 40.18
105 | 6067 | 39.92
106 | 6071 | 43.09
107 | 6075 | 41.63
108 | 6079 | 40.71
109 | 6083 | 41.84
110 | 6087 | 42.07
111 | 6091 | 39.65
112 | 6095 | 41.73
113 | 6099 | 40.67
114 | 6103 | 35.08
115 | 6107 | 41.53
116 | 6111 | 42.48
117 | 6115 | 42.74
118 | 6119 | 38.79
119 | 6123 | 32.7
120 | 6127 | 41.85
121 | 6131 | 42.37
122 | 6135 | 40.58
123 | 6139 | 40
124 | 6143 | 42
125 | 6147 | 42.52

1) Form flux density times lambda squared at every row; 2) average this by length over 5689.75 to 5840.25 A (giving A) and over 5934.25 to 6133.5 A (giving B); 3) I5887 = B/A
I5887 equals 1.15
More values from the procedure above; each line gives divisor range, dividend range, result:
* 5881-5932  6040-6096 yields 1.48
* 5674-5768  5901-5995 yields 1.08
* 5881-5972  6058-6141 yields 1.32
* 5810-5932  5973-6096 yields 1.23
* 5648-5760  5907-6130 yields 1.21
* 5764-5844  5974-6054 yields 1.10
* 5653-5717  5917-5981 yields 1.14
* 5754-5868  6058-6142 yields 1.17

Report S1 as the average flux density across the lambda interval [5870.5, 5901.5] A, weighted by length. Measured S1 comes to 26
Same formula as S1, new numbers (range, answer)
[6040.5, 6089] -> 41.4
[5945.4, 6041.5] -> 38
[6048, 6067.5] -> 40.9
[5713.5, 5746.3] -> 36.6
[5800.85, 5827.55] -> 38.9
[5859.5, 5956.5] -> 32.5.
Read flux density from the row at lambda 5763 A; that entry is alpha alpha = 36.73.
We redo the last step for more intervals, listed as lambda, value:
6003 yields 38.97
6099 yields 40.67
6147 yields 42.52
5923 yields 34.72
